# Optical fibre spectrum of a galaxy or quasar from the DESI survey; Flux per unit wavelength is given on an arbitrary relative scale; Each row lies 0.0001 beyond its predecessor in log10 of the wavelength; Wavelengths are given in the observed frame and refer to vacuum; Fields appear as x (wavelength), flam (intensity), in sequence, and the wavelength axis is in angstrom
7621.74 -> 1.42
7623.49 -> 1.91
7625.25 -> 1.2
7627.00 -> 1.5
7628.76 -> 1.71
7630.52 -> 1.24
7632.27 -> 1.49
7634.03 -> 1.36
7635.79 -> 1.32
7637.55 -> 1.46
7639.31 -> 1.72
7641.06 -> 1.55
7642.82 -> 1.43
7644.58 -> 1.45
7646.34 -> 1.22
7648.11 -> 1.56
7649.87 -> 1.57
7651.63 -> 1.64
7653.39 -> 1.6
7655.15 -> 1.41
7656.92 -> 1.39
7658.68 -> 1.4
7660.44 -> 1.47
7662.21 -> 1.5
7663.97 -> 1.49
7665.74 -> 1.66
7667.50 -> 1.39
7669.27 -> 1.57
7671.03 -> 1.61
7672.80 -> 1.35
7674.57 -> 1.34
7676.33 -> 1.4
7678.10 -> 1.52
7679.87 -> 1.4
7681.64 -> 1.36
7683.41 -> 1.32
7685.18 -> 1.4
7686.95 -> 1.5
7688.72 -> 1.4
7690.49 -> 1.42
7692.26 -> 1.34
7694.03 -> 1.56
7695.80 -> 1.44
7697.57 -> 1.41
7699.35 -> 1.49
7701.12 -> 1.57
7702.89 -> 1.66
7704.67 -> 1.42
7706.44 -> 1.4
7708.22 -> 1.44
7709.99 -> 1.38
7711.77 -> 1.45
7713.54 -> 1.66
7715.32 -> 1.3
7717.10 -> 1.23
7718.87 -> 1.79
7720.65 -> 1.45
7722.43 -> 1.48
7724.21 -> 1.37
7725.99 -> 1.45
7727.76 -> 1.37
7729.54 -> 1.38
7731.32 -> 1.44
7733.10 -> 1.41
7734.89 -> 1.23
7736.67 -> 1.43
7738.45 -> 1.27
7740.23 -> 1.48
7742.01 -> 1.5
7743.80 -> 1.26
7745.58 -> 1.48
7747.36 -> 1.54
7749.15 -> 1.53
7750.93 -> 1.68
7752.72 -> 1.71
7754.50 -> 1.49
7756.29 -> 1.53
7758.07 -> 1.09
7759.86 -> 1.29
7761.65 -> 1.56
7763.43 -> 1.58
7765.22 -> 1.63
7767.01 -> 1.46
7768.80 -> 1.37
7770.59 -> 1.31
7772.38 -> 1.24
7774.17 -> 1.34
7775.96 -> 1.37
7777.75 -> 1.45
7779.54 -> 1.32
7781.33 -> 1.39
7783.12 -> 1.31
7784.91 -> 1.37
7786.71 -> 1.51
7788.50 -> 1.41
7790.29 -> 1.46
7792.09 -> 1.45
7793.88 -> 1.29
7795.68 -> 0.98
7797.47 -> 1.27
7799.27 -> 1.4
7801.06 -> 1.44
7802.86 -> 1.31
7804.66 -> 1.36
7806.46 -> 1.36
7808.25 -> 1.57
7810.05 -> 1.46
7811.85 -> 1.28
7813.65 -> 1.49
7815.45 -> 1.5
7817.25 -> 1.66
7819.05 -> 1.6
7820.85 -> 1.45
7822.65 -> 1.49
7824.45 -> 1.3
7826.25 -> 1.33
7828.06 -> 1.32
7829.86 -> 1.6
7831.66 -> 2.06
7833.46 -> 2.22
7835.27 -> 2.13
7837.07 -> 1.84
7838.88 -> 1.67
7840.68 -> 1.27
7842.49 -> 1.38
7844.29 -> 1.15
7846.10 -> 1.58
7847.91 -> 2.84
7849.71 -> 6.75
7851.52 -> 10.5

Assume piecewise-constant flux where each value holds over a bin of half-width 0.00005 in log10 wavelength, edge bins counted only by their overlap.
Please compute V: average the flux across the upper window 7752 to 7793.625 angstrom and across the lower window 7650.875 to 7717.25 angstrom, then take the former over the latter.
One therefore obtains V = 1.0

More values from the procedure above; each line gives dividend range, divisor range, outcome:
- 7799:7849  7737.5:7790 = 1.12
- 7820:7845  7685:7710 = 1.09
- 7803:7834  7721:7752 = 1.06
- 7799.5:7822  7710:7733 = 1.01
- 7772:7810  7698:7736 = 0.95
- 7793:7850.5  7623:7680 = 1.14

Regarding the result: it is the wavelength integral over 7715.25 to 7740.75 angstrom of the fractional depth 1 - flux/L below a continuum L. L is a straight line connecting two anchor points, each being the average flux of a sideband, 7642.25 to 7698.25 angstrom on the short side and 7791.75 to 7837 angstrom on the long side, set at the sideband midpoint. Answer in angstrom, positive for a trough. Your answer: 1.1 angstrom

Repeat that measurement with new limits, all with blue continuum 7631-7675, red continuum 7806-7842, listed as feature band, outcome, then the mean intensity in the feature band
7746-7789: 3.0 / 1.44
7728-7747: 1.7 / 1.39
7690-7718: 1.1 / 1.45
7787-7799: 1.8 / 1.32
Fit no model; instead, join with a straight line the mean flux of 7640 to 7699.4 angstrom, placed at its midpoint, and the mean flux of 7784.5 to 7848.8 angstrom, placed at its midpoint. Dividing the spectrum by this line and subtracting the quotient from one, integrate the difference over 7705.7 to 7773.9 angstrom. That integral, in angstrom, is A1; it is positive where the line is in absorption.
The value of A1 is 2.4 angstrom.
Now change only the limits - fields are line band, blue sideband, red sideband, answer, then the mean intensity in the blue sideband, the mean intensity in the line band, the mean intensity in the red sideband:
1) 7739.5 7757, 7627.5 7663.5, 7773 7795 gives -1.4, 1.47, 1.52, 1.38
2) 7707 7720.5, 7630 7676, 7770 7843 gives 0.1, 1.47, 1.46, 1.46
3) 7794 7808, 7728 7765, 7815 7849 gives 2.5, 1.45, 1.31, 1.68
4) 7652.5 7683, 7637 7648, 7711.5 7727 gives 0.3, 1.48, 1.46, 1.46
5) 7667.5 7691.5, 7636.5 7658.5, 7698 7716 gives 0.9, 1.5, 1.43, 1.48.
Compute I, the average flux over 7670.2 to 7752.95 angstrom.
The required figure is 1.44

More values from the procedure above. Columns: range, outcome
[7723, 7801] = 1.41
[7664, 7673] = 1.53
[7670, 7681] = 1.44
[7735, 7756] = 1.48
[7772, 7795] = 1.38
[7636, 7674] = 1.49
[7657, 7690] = 1.45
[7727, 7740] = 1.37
